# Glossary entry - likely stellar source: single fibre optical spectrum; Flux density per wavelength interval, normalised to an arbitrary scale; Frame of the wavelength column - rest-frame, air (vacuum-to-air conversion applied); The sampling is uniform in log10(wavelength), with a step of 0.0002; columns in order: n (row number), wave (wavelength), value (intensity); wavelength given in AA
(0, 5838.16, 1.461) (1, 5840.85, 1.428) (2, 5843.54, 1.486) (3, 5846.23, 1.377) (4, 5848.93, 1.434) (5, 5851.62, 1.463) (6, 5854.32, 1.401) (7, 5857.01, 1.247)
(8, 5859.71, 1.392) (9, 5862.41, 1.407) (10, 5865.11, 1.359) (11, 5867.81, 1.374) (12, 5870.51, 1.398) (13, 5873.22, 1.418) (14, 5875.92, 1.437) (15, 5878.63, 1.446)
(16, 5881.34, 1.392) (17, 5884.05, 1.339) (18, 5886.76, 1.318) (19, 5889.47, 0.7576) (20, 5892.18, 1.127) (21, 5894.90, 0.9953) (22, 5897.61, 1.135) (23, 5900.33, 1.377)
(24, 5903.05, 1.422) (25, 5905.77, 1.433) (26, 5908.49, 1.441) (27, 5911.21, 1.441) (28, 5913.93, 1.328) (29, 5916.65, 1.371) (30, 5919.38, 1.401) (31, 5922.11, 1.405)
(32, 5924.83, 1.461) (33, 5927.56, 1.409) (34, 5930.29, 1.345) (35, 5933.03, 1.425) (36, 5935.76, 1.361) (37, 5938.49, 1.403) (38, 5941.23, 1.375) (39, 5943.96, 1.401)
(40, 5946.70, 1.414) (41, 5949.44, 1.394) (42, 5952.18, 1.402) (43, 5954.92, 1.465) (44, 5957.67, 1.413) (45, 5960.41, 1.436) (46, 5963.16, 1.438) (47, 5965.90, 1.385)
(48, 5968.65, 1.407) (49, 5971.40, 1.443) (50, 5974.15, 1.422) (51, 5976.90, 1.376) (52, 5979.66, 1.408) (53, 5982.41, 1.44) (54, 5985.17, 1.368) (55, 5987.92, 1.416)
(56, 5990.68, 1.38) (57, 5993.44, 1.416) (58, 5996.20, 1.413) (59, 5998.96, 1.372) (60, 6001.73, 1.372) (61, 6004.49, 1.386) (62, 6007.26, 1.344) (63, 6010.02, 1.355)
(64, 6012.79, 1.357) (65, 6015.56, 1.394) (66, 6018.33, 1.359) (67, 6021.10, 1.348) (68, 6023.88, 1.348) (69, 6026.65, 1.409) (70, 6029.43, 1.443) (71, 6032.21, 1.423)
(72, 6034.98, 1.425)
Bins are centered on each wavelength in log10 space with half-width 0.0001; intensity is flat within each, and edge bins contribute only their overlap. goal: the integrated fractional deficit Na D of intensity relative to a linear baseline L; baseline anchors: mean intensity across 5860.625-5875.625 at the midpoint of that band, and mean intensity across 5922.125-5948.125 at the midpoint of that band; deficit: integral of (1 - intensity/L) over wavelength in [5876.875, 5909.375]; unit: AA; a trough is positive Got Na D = 3.1 AA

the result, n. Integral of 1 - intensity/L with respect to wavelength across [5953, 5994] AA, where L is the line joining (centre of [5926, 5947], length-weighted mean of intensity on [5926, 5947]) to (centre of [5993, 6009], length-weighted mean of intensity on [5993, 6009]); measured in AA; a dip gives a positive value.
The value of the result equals -0.8 AA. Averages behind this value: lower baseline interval 1.39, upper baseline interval 1.38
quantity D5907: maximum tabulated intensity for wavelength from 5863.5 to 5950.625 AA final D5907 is 1.461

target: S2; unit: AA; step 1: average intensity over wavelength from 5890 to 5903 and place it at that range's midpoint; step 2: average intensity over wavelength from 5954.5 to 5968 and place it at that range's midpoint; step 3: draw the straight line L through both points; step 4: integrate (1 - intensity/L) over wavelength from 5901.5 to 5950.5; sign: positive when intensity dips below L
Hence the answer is -4.79 AA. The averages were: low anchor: 1.16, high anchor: 1.42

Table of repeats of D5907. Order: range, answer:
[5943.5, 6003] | 1.465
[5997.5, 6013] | 1.386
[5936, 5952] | 1.414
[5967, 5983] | 1.443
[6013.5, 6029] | 1.409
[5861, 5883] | 1.446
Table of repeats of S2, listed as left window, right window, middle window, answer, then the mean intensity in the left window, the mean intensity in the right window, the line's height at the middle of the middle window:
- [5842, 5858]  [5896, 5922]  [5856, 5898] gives 3.1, 1.41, 1.37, 1.39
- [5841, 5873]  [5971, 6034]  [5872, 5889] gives 0.5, 1.4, 1.39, 1.4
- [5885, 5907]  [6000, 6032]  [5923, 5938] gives -1.8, 1.2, 1.38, 1.25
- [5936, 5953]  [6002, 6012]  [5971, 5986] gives -0.3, 1.4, 1.36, 1.38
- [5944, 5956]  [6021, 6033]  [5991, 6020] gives 0.5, 1.42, 1.4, 1.4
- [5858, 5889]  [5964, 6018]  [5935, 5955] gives -0.2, 1.37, 1.39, 1.38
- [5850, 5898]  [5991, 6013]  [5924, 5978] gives -2.4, 1.3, 1.38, 1.35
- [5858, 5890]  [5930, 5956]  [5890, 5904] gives 1.9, 1.35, 1.4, 1.37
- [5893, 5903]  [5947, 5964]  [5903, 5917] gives -1.8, 1.2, 1.42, 1.25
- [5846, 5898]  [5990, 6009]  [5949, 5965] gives -0.8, 1.31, 1.38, 1.36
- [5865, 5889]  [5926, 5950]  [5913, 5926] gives -0.1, 1.36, 1.39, 1.38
